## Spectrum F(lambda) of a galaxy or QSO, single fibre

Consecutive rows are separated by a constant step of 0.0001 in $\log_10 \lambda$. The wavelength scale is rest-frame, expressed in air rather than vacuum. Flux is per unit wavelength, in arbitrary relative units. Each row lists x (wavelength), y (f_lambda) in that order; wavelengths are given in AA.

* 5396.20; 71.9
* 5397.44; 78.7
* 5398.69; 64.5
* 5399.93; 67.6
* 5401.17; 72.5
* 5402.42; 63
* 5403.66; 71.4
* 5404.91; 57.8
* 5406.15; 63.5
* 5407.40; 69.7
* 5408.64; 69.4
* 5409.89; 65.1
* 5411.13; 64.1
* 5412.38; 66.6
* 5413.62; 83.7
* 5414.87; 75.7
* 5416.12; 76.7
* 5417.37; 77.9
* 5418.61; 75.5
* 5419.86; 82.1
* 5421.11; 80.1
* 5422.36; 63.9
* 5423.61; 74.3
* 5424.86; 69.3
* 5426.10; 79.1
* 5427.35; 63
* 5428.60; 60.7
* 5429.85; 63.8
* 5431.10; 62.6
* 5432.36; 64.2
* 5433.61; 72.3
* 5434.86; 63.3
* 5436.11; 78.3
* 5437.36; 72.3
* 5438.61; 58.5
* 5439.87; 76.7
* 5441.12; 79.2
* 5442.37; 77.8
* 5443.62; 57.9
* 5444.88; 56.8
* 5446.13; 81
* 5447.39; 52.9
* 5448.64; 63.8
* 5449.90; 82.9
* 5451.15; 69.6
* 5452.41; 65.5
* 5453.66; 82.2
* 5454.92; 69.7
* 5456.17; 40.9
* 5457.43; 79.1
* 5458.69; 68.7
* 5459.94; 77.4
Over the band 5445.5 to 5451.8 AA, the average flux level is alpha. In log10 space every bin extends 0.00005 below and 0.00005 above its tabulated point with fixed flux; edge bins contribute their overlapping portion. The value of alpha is 70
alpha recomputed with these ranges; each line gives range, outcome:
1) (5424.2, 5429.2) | 68.2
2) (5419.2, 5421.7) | 80.9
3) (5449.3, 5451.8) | 76.1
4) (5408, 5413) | 66.4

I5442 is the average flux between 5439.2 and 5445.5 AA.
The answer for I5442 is 69.6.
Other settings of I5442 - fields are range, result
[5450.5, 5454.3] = 72.5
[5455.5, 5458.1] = 60.3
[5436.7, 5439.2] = 65.8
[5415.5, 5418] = 77.4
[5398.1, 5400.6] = 66.4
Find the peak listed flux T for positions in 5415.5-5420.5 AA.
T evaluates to 82.1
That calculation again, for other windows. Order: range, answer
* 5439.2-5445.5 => 79.2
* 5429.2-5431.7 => 63.8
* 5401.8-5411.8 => 71.4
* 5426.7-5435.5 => 72.3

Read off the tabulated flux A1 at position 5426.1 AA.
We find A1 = 79.1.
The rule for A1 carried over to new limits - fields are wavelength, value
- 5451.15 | 69.6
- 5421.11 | 80.1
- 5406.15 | 63.5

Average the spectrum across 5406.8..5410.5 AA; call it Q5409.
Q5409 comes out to 68.1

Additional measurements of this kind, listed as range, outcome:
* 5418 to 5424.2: 75.1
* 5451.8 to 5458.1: 67.5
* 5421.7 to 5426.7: 71.7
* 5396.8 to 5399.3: 71.5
